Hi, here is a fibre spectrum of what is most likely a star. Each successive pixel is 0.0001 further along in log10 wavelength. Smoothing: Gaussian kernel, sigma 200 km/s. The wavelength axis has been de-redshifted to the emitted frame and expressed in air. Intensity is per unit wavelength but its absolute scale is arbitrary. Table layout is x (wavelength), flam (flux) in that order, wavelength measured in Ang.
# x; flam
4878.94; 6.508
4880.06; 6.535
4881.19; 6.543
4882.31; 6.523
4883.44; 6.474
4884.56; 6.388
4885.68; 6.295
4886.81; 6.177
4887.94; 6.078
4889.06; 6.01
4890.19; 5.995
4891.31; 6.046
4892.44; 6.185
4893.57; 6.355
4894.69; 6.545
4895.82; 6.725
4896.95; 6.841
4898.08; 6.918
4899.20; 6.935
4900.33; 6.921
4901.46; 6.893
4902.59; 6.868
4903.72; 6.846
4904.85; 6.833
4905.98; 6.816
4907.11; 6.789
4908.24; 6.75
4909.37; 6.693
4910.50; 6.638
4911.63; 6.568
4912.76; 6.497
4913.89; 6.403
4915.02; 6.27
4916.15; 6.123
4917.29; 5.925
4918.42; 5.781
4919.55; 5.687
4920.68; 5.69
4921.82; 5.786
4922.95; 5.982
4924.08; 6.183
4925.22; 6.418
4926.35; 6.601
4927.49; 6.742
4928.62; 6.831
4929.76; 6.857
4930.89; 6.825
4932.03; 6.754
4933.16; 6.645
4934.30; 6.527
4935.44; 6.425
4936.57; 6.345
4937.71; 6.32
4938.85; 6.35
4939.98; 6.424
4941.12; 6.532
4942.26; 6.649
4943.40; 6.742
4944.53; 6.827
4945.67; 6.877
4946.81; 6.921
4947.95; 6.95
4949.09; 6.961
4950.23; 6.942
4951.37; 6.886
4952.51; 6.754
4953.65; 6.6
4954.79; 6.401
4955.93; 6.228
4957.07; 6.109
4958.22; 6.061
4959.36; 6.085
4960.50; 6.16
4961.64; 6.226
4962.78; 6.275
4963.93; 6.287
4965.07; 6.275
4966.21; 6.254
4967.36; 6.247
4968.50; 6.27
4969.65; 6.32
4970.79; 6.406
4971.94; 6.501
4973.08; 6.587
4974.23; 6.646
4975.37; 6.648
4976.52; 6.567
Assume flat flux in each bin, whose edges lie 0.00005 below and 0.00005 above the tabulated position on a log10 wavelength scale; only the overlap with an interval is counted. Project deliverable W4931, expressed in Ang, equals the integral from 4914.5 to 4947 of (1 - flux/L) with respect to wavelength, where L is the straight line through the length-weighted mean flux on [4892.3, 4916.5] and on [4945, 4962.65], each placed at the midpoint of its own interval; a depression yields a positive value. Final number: 0.9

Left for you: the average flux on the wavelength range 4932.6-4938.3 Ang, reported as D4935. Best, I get 6.44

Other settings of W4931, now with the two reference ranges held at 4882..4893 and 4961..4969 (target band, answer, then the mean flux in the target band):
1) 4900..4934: -1.39 Ang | 6.48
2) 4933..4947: -0.73 Ang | 6.57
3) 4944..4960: -0.92 Ang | 6.61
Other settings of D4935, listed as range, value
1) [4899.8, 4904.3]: 6.87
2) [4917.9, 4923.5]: 5.79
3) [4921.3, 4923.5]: 5.89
